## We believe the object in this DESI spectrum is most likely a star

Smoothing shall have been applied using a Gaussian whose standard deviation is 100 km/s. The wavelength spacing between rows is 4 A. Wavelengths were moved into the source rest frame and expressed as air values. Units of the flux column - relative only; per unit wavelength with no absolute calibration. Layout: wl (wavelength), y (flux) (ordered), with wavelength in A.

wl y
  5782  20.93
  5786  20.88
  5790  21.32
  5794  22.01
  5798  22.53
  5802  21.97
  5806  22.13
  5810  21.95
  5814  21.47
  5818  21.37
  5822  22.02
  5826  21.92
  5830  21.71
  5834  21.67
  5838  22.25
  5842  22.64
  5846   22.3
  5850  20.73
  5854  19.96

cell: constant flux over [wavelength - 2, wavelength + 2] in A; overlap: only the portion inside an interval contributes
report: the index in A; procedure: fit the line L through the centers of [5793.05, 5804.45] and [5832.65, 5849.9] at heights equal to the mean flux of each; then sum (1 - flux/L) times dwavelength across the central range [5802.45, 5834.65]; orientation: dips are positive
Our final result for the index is 0.5 A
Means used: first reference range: 22.2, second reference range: 22.1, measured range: 21.8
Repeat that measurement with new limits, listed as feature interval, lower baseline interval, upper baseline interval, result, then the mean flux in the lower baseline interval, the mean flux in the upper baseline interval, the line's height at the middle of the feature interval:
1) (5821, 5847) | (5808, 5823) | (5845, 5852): -0.7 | 21.7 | 21.4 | 21.5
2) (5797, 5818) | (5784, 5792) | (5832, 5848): -0.4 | 21.1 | 22.2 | 21.5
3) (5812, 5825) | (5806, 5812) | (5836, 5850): 0.2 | 22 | 22.2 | 22.1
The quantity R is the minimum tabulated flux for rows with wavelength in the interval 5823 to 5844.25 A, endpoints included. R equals 21.67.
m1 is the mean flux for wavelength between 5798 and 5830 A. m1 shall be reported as 21.9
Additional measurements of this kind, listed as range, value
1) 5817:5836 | 21.8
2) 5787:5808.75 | 21.9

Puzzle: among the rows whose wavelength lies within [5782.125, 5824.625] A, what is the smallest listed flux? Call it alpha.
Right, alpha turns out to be 20.88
